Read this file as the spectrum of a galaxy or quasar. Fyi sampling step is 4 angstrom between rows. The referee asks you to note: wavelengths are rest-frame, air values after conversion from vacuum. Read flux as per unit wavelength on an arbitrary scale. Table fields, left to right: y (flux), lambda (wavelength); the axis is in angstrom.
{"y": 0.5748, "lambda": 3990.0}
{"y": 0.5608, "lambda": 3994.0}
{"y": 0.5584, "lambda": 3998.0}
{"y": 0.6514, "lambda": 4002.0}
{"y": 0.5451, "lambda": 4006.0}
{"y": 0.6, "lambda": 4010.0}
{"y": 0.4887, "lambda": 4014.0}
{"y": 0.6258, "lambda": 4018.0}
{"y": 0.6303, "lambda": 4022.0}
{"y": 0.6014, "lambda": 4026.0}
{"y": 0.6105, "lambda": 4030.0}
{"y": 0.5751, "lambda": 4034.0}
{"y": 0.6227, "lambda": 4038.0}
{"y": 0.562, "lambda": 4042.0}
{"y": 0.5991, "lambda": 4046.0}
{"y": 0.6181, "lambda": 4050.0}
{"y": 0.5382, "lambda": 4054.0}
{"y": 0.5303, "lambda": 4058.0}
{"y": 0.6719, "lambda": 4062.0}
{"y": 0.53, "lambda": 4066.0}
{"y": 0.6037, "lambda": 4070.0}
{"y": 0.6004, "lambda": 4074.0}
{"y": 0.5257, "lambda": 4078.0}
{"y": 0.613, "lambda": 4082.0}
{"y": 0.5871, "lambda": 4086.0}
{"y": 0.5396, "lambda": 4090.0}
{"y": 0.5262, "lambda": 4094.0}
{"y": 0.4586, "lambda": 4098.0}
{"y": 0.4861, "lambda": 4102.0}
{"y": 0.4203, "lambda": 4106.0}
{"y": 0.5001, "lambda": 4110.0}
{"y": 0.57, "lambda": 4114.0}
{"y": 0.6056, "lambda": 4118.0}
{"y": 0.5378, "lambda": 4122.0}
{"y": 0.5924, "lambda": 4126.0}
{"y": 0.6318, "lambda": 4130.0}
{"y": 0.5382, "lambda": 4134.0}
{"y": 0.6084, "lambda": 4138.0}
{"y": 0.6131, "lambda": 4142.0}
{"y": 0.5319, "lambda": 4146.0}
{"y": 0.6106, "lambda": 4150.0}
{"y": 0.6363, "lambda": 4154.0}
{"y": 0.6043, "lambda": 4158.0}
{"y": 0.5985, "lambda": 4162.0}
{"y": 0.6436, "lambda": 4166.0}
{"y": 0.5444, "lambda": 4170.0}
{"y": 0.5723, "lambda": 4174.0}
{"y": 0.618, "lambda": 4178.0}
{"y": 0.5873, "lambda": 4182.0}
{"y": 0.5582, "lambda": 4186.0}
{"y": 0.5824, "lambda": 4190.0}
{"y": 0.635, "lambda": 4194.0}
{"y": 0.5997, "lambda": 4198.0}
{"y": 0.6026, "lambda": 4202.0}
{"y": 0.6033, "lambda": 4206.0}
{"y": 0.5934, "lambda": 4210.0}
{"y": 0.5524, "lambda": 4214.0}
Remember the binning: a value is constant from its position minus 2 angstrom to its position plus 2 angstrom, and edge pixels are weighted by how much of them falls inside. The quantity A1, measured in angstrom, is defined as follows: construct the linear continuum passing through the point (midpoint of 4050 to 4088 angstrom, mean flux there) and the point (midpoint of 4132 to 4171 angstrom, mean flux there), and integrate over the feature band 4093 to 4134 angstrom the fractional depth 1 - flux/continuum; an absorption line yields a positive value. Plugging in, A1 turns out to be 3.8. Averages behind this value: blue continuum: 0.58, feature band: 0.533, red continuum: 0.594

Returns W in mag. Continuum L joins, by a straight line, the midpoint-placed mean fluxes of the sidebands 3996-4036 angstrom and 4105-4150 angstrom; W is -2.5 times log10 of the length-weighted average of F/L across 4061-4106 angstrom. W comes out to 0.05 mag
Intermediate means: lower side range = 0.589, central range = 0.55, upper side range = 0.564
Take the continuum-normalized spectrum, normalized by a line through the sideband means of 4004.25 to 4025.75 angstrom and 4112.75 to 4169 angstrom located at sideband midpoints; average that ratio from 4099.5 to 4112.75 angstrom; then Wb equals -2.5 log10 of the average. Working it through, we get 0.24 mag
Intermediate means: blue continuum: 0.58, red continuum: 0.594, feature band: 0.474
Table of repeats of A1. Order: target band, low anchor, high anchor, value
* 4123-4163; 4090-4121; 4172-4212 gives -3.4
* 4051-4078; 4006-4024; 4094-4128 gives -1.3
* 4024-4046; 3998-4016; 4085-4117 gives -1.7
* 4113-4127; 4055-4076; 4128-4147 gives 0.3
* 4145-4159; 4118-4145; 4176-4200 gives -0.2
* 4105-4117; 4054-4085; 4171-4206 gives 1.5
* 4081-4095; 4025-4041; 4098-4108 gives -2.3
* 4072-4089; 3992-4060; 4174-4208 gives 0.3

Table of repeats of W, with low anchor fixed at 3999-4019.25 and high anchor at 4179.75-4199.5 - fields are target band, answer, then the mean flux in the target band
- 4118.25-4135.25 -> 0.015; 0.58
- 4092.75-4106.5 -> 0.227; 0.476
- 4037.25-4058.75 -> 0.007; 0.579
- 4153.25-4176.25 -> -0.013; 0.598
